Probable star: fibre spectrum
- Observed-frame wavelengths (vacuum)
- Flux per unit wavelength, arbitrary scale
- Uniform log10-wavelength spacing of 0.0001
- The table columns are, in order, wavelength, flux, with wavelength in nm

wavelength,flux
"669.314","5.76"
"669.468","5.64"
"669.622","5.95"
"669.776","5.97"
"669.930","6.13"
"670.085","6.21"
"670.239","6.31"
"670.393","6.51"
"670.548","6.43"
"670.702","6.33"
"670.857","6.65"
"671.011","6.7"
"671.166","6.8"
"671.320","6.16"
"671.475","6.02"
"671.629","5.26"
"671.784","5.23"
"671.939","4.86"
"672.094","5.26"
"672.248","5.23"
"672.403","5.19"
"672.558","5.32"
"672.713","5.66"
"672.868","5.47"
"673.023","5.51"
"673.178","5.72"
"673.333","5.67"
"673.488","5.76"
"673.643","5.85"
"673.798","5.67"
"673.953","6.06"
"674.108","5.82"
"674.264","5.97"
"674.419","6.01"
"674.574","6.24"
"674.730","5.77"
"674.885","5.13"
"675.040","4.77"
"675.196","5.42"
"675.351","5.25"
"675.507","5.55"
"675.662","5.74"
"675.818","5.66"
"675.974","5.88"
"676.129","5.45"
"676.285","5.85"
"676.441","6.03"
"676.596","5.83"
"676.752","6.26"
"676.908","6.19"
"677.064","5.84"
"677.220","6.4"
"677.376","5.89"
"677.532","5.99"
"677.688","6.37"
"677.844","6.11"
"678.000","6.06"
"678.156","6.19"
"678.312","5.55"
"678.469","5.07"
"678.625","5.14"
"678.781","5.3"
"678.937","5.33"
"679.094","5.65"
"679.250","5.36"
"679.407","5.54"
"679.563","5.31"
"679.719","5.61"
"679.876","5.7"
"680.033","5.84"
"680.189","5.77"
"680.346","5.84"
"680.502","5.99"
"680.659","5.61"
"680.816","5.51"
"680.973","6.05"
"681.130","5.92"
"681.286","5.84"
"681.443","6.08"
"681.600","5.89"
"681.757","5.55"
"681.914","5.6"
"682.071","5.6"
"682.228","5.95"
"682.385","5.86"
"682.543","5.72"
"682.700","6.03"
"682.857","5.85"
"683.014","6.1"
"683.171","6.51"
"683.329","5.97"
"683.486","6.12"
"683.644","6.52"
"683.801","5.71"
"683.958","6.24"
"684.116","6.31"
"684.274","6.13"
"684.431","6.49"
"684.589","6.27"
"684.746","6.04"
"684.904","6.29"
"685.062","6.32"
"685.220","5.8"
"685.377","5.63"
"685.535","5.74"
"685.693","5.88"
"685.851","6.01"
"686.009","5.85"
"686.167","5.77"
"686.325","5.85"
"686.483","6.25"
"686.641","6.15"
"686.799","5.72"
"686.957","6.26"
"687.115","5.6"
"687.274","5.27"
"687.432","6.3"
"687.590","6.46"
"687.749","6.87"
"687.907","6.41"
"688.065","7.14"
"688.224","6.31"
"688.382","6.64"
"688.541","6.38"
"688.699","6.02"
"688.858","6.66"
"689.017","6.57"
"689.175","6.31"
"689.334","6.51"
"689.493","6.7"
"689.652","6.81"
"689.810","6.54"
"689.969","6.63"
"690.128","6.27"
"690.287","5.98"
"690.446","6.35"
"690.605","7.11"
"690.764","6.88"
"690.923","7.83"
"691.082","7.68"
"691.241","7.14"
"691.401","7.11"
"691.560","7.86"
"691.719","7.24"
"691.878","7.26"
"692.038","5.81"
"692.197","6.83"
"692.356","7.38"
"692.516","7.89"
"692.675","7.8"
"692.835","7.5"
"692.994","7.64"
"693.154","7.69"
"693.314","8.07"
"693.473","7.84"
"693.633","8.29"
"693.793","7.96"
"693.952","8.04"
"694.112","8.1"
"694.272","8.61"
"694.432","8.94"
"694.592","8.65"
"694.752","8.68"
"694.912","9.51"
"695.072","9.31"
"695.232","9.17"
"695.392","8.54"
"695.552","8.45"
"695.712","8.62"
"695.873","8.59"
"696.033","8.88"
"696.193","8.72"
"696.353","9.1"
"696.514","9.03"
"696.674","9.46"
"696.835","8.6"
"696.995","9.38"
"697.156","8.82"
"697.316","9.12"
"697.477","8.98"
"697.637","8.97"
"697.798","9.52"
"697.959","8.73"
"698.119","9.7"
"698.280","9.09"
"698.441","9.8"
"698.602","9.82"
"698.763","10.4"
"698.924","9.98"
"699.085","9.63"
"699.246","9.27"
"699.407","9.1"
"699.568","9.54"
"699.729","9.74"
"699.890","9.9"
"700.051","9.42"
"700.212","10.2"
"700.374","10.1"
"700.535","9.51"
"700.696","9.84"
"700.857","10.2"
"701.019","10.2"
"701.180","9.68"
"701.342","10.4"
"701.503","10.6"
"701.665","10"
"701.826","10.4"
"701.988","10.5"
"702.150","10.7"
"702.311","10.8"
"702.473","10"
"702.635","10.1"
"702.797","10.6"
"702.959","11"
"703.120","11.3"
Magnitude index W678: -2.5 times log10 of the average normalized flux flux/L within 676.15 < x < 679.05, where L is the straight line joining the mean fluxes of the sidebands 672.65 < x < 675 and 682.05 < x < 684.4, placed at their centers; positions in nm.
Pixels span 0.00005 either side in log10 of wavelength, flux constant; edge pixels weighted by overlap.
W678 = 0.00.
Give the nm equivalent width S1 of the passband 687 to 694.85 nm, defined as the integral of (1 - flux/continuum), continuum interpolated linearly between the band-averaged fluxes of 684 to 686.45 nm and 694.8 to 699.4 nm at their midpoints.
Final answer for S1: 0.46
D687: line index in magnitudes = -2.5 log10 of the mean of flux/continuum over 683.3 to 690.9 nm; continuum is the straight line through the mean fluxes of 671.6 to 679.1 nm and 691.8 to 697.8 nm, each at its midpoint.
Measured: 0.17 mag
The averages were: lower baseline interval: 5.66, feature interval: 6.27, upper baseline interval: 8.4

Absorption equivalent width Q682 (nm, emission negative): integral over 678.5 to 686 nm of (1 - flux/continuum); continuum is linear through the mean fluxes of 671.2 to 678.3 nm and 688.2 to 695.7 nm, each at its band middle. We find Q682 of 0.72 nm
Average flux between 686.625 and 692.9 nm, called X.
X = 6.71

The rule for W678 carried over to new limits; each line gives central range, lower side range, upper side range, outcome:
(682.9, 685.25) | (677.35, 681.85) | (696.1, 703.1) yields 0.07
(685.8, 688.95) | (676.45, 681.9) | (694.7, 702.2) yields 0.19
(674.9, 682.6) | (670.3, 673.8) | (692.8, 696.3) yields 0.15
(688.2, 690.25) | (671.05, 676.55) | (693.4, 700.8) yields 0.22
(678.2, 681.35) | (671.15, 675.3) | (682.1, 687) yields 0.05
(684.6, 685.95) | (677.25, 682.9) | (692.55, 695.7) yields 0.13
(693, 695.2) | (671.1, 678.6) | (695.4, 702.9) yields 0.05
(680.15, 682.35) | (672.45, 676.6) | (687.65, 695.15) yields 0.09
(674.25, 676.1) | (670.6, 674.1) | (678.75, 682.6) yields 0.03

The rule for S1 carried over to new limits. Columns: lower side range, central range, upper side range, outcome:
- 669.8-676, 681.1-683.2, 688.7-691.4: 0.14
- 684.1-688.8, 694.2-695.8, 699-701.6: -0.08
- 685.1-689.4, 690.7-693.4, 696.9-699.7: 0.06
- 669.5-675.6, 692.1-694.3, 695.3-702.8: 0.24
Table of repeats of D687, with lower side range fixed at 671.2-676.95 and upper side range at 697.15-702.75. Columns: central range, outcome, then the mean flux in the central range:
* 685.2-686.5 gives 0.28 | 5.85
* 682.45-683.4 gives 0.17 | 6.02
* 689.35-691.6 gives 0.20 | 6.89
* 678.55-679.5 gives 0.19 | 5.39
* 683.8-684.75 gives 0.17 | 6.22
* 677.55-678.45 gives 0.05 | 5.98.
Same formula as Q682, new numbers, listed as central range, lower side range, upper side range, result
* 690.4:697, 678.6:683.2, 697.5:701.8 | 0.317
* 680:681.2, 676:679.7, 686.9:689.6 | 0.024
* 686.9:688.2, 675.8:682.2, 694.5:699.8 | 0.192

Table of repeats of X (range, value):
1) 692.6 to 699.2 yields 8.83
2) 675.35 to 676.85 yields 5.78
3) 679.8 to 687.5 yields 5.94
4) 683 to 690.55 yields 6.23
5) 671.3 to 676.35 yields 5.58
